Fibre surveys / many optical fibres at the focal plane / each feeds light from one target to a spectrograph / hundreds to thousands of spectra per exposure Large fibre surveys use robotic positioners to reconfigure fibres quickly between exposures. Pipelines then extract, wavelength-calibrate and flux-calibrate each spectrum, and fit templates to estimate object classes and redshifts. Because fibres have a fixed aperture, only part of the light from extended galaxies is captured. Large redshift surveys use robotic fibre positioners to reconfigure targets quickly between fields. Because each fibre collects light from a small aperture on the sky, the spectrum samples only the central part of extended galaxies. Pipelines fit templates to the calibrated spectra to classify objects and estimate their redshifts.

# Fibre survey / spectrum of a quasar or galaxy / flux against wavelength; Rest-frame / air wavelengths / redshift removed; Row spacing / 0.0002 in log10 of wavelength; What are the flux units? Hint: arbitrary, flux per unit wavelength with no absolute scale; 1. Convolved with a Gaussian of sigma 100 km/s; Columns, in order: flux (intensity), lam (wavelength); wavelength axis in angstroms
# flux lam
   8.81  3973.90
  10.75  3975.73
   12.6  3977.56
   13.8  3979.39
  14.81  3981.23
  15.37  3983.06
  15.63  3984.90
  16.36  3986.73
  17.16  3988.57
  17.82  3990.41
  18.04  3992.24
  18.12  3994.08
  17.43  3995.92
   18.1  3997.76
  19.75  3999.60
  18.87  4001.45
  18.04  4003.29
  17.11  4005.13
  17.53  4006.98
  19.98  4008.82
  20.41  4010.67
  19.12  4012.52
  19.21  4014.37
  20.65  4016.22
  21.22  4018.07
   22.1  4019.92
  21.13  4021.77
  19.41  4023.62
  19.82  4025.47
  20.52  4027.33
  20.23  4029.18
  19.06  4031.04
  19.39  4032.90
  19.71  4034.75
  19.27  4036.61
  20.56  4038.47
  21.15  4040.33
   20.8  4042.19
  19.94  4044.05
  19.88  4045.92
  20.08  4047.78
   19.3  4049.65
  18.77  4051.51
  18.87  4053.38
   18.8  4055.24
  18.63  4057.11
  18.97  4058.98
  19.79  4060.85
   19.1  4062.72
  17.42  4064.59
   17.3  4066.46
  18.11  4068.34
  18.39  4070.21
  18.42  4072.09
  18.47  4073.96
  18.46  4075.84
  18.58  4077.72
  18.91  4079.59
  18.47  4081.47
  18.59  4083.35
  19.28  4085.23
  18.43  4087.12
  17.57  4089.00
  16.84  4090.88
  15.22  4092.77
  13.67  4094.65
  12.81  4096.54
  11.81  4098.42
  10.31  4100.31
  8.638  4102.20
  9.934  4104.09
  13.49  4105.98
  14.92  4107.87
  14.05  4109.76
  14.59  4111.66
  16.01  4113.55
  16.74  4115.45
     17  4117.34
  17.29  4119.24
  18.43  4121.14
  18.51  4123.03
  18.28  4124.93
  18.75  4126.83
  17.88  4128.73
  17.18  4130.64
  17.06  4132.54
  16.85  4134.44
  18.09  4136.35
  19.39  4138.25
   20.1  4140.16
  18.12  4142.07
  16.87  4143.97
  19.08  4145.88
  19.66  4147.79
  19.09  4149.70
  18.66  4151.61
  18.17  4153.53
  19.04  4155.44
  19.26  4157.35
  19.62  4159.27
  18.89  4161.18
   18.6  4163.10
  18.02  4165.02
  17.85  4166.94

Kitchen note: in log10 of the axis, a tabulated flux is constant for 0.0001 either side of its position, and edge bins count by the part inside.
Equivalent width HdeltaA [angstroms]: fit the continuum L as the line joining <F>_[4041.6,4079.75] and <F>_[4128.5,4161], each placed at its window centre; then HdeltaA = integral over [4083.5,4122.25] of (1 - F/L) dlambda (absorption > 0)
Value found 7.8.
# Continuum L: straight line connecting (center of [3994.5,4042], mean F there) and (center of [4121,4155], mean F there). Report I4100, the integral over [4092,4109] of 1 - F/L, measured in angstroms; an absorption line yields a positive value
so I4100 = 5.8 angstroms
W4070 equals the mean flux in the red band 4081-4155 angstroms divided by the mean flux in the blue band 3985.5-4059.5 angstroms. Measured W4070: 0.9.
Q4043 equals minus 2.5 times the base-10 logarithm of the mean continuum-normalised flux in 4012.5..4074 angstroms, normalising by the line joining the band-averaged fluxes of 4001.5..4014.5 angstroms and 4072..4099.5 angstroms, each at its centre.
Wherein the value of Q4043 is -0.092 mag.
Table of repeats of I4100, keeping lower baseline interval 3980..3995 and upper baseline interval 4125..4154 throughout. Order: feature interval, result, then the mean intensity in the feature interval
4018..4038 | -3.6 angstroms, 20.1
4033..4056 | -3.3 angstroms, 19.8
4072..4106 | 4.0 angstroms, 15.7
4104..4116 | 2.3 angstroms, 14.5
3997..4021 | -3.6 angstroms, 19.4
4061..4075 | -0.6 angstroms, 18.3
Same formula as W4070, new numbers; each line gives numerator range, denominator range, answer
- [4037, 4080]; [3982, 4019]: 1.04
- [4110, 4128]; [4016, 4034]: 0.84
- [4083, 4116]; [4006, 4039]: 0.73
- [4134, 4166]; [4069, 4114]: 1.19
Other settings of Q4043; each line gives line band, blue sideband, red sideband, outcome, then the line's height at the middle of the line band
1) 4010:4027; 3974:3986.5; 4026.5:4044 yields -0.13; 18.1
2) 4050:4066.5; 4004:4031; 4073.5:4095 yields -0.01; 18.6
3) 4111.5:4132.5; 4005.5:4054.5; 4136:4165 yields 0.10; 19.1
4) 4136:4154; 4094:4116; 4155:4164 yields -0.08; 17.5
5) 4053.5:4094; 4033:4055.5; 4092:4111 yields -0.15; 16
